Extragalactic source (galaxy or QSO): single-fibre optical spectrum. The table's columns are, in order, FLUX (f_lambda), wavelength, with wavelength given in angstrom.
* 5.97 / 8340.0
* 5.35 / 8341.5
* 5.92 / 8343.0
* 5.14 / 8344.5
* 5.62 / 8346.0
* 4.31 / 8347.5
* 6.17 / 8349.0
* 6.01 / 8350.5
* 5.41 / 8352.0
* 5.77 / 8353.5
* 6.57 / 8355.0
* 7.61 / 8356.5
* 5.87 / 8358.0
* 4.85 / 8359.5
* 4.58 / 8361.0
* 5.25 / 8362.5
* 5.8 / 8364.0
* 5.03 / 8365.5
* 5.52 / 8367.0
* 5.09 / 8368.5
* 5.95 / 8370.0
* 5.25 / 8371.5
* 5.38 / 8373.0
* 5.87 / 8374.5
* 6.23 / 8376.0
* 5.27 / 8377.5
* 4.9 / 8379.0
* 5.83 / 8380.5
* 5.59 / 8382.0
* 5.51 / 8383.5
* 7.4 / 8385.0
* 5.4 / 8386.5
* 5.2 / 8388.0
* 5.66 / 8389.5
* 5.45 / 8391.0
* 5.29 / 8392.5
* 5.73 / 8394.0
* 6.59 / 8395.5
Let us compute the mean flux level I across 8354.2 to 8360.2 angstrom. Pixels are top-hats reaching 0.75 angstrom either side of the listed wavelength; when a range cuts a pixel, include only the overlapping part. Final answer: 6.23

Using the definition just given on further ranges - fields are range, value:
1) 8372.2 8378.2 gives 5.69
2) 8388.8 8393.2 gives 5.47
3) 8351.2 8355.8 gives 5.94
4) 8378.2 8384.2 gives 5.46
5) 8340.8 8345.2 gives 5.48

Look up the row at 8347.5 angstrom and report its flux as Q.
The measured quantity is 4.31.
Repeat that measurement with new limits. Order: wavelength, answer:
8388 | 5.2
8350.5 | 6.01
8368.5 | 5.09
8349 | 6.17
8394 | 5.73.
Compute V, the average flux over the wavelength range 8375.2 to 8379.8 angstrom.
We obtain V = 5.47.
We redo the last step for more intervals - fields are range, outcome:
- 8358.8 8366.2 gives 5.1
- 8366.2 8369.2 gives 5.3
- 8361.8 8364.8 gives 5.52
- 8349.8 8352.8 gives 5.71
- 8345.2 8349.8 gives 5.37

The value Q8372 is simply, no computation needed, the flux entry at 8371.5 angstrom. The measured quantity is 5.25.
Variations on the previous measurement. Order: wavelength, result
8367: 5.52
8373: 5.38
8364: 5.8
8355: 6.57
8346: 5.62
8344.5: 5.14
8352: 5.41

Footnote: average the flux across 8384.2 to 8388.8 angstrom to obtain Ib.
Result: 5.99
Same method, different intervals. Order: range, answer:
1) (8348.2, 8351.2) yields 6.06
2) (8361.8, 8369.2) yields 5.34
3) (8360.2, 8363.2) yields 4.91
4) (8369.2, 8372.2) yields 5.6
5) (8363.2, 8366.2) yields 5.42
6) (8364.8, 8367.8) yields 5.28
